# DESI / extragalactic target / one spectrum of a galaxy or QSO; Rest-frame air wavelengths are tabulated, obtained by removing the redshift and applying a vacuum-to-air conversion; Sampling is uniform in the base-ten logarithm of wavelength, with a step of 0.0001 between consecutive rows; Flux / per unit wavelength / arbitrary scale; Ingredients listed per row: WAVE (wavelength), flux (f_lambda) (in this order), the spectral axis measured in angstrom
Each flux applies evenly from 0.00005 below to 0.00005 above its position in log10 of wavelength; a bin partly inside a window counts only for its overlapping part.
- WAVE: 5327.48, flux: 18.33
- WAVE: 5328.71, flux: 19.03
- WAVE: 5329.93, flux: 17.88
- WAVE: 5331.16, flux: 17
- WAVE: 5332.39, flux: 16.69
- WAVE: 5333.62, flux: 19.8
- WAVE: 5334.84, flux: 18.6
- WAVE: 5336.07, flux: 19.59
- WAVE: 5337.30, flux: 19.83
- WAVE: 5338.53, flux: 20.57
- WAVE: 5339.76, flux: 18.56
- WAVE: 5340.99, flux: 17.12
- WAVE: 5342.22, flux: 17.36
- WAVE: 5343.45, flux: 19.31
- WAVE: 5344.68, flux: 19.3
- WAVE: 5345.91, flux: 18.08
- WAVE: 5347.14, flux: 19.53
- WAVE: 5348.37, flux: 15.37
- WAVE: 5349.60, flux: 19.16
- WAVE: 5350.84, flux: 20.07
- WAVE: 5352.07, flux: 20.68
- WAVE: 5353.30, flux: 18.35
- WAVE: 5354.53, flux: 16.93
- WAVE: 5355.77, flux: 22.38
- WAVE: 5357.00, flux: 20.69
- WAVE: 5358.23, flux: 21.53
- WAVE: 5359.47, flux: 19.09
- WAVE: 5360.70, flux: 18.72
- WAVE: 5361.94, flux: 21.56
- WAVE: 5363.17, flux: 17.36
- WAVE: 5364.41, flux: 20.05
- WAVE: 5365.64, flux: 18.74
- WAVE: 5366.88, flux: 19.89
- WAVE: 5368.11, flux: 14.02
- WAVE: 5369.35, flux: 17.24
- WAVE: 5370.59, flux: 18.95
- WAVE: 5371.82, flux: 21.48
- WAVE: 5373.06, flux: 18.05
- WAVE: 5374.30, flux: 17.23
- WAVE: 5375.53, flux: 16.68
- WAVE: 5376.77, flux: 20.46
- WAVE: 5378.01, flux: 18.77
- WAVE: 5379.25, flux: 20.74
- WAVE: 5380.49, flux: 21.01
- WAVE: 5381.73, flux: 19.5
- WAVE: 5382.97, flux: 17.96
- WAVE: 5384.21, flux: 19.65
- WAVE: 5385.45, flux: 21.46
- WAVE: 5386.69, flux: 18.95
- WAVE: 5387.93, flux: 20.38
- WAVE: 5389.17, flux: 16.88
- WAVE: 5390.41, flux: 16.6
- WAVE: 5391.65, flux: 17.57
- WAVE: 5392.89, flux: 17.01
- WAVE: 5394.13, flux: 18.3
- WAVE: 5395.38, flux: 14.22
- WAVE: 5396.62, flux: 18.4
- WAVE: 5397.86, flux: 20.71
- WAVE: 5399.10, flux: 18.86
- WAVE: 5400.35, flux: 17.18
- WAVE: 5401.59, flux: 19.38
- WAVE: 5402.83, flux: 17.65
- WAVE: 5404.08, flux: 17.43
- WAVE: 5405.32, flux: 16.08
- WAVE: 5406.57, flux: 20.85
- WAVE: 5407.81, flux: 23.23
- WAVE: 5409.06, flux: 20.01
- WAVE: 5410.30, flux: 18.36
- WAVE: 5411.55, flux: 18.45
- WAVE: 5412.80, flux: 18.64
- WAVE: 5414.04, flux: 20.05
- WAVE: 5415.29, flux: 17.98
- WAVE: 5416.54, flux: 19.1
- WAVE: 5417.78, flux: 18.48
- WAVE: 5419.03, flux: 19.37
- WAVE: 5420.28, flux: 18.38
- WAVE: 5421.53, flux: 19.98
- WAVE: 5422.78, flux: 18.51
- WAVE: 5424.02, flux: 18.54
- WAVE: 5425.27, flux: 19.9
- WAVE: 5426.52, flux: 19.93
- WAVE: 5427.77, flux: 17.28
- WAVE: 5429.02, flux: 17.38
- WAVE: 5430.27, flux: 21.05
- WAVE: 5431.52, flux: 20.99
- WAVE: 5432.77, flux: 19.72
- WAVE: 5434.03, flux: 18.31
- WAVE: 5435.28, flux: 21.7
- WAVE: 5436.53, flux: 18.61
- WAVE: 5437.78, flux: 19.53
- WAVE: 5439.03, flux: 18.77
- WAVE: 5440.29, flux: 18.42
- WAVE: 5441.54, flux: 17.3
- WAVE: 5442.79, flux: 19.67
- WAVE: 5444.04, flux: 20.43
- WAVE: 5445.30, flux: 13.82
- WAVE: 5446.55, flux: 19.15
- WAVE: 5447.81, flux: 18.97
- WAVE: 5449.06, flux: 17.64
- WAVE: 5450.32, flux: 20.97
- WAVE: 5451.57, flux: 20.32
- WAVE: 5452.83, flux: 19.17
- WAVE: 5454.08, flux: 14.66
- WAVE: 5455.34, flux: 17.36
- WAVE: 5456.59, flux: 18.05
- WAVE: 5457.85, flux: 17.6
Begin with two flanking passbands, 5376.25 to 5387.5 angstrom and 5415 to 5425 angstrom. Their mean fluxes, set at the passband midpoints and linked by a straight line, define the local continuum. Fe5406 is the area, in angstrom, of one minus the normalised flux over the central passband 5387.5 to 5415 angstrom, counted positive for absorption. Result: 1.3 angstrom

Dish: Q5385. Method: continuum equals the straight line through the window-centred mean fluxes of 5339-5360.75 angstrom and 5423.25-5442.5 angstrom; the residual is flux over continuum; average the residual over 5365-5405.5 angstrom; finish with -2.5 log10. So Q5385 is 0.038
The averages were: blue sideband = 19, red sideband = 19.2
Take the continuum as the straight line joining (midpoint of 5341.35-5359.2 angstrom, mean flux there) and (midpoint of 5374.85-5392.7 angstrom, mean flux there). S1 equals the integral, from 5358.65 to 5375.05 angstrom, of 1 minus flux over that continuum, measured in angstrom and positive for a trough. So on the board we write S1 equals 0.4 angstrom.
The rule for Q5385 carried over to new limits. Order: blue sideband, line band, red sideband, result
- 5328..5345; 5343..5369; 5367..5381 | -0.03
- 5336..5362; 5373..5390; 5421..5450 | 0.00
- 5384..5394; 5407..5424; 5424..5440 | -0.01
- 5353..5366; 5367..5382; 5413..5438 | 0.05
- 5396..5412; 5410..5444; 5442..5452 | -0.01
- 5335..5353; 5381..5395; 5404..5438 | 0.03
